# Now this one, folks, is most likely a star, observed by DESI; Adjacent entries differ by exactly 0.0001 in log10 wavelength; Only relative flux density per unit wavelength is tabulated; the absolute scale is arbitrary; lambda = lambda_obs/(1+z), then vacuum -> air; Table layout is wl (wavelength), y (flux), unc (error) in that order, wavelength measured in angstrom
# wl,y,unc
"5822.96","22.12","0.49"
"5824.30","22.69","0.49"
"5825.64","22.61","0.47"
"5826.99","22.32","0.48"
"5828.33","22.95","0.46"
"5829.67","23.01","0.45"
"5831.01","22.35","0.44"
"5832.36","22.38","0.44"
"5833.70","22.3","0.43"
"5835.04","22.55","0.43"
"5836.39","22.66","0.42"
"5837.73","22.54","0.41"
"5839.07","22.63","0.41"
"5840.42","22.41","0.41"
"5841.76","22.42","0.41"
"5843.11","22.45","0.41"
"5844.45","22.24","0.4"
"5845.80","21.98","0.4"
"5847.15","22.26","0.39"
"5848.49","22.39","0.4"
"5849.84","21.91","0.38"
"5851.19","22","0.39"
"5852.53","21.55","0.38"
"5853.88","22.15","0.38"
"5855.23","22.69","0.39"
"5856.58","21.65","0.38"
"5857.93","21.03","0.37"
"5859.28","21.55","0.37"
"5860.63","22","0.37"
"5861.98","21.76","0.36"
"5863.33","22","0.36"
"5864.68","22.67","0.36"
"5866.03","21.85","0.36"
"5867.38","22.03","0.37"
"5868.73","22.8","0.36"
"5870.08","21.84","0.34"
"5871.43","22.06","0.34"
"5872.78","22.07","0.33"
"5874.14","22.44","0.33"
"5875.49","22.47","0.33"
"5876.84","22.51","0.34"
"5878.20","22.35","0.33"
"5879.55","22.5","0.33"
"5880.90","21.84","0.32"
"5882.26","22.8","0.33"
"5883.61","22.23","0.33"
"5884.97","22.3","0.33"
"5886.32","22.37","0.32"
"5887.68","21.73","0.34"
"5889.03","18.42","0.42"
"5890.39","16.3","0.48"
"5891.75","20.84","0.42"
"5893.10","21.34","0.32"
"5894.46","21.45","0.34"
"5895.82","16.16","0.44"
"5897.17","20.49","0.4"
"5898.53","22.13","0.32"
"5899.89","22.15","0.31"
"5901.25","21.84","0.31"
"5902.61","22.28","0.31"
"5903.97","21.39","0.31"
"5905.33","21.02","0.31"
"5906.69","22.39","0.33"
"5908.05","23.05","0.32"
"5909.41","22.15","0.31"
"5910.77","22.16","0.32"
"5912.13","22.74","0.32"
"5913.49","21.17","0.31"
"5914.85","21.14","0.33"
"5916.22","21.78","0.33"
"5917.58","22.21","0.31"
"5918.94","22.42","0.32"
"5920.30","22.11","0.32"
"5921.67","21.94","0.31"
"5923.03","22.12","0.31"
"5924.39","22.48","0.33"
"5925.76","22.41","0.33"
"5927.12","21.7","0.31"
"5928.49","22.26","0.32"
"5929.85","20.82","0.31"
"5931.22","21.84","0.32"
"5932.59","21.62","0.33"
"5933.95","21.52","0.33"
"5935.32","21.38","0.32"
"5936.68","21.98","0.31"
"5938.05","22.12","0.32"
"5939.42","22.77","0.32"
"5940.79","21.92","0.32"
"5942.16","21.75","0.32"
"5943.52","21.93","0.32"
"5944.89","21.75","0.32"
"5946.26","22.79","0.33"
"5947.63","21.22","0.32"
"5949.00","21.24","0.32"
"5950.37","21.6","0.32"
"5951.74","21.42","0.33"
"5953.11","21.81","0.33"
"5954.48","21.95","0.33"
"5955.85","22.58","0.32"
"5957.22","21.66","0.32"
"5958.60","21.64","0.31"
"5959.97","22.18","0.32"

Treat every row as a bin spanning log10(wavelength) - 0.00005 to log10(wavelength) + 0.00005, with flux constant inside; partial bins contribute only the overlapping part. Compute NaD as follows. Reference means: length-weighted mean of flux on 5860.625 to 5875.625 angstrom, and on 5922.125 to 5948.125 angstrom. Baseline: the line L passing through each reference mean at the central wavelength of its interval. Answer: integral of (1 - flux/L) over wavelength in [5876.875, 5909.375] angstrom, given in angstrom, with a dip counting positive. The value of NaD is 1.1 angstrom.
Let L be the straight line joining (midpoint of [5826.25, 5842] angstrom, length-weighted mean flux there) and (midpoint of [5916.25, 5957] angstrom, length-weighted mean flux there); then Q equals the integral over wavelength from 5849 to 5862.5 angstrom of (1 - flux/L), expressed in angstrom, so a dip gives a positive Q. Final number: 0.3 angstrom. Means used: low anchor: 22.5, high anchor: 21.9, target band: 21.8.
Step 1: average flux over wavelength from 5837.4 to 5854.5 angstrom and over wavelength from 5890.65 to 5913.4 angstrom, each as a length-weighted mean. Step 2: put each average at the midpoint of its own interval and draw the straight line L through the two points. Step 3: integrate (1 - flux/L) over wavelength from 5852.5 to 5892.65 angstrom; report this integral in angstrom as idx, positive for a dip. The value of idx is 0.1 angstrom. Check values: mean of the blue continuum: 22.2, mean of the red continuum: 21.4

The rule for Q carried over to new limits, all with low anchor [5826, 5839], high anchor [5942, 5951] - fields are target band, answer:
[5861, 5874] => 0.1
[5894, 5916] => 0.6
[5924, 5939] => 0.0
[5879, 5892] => 0.6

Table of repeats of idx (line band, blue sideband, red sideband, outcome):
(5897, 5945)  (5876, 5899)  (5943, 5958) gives -1.1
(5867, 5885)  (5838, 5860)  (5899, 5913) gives -0.2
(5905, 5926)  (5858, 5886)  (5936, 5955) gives -0.1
